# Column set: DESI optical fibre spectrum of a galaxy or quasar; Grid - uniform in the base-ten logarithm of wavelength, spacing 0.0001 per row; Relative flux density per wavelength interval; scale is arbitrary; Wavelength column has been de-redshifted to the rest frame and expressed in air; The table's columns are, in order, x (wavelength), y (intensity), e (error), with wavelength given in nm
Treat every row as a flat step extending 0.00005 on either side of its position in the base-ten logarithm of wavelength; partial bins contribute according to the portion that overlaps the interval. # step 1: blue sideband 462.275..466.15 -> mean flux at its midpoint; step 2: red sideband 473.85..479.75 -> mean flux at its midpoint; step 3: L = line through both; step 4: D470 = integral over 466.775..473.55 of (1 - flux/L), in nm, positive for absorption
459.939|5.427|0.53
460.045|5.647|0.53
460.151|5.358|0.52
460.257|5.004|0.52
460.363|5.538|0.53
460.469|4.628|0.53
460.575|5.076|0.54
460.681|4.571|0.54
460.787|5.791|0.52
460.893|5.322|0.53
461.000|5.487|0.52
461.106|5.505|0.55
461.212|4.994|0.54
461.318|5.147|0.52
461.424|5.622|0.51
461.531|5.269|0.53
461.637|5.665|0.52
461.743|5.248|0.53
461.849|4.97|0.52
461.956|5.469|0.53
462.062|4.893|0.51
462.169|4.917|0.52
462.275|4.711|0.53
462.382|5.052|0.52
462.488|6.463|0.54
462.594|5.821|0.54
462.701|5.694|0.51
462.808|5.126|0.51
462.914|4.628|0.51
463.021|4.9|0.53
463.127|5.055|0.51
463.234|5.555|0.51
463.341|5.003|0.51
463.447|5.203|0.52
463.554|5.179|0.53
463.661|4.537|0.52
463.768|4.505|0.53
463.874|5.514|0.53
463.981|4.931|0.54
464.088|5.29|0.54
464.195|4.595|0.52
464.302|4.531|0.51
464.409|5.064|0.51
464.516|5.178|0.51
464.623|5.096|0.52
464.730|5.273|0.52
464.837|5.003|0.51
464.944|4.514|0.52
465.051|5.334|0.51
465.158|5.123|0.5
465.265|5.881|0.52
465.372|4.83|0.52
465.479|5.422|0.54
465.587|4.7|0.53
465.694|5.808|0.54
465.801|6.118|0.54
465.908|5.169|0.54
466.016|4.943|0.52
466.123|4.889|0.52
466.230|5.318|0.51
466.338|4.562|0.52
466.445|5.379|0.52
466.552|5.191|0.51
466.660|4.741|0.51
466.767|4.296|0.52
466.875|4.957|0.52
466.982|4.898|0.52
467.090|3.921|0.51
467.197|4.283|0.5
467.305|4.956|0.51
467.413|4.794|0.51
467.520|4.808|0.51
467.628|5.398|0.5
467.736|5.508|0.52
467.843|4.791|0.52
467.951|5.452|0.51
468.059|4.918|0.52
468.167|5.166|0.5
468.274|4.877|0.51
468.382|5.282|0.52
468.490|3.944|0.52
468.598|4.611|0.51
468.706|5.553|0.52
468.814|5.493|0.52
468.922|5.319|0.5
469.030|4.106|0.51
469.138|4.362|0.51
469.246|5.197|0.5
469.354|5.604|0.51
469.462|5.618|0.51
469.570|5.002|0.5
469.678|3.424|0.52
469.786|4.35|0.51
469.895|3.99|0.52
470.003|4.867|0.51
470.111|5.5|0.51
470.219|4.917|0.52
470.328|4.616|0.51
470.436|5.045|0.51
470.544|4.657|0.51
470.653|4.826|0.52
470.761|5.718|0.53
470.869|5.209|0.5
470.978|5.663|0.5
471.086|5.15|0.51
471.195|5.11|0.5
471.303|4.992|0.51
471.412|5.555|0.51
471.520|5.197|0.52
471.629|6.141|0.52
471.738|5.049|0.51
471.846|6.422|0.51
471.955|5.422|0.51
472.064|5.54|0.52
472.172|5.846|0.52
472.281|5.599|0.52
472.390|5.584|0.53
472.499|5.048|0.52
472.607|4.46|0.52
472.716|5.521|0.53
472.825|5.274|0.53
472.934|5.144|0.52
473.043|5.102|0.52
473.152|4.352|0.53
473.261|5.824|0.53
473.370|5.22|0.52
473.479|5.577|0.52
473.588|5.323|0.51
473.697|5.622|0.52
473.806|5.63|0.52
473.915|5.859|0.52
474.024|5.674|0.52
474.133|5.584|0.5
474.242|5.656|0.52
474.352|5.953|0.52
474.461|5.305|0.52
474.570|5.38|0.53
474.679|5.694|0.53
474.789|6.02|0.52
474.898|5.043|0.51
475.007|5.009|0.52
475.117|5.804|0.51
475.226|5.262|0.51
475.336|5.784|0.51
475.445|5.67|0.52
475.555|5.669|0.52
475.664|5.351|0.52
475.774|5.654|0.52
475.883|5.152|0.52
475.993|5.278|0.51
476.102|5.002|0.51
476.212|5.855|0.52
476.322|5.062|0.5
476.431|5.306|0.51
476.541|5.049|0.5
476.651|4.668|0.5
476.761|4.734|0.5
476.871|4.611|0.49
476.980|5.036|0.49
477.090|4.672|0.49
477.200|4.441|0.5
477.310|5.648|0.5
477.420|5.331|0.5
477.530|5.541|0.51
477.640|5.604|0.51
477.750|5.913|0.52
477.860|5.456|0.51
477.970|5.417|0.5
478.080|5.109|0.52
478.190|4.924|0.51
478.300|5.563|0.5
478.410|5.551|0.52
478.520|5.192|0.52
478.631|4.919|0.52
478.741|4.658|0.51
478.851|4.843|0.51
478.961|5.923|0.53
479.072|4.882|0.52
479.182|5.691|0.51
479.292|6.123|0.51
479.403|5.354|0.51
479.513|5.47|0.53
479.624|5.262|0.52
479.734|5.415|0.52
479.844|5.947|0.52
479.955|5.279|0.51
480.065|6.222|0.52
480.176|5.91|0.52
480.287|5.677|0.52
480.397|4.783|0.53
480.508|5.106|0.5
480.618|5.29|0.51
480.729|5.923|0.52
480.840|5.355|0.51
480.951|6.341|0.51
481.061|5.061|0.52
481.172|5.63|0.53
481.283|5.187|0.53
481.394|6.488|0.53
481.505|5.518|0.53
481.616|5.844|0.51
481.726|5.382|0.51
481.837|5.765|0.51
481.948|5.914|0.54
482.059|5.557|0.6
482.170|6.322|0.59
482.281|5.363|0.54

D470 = 0.23 nm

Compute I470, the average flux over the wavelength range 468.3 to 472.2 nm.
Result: 5.09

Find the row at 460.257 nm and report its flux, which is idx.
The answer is 5.004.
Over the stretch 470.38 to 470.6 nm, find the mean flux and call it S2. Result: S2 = 4.85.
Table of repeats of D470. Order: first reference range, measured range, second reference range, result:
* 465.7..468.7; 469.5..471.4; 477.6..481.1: 0.068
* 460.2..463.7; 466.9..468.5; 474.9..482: 0.117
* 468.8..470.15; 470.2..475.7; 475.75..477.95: -0.447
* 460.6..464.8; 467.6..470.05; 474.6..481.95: 0.168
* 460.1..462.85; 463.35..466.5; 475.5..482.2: 0.124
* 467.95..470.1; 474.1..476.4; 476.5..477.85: -0.195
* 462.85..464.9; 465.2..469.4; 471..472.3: 0.169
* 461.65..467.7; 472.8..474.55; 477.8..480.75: -0.057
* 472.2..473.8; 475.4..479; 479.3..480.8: 0.129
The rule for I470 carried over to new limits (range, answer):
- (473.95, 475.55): 5.57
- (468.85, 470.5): 4.8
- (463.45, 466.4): 5.09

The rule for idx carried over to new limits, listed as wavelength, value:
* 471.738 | 5.049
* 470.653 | 4.826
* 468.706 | 5.553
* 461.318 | 5.147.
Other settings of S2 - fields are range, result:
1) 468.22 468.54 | 4.72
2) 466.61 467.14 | 4.57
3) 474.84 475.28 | 5.29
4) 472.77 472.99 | 5.2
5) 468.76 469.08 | 4.98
